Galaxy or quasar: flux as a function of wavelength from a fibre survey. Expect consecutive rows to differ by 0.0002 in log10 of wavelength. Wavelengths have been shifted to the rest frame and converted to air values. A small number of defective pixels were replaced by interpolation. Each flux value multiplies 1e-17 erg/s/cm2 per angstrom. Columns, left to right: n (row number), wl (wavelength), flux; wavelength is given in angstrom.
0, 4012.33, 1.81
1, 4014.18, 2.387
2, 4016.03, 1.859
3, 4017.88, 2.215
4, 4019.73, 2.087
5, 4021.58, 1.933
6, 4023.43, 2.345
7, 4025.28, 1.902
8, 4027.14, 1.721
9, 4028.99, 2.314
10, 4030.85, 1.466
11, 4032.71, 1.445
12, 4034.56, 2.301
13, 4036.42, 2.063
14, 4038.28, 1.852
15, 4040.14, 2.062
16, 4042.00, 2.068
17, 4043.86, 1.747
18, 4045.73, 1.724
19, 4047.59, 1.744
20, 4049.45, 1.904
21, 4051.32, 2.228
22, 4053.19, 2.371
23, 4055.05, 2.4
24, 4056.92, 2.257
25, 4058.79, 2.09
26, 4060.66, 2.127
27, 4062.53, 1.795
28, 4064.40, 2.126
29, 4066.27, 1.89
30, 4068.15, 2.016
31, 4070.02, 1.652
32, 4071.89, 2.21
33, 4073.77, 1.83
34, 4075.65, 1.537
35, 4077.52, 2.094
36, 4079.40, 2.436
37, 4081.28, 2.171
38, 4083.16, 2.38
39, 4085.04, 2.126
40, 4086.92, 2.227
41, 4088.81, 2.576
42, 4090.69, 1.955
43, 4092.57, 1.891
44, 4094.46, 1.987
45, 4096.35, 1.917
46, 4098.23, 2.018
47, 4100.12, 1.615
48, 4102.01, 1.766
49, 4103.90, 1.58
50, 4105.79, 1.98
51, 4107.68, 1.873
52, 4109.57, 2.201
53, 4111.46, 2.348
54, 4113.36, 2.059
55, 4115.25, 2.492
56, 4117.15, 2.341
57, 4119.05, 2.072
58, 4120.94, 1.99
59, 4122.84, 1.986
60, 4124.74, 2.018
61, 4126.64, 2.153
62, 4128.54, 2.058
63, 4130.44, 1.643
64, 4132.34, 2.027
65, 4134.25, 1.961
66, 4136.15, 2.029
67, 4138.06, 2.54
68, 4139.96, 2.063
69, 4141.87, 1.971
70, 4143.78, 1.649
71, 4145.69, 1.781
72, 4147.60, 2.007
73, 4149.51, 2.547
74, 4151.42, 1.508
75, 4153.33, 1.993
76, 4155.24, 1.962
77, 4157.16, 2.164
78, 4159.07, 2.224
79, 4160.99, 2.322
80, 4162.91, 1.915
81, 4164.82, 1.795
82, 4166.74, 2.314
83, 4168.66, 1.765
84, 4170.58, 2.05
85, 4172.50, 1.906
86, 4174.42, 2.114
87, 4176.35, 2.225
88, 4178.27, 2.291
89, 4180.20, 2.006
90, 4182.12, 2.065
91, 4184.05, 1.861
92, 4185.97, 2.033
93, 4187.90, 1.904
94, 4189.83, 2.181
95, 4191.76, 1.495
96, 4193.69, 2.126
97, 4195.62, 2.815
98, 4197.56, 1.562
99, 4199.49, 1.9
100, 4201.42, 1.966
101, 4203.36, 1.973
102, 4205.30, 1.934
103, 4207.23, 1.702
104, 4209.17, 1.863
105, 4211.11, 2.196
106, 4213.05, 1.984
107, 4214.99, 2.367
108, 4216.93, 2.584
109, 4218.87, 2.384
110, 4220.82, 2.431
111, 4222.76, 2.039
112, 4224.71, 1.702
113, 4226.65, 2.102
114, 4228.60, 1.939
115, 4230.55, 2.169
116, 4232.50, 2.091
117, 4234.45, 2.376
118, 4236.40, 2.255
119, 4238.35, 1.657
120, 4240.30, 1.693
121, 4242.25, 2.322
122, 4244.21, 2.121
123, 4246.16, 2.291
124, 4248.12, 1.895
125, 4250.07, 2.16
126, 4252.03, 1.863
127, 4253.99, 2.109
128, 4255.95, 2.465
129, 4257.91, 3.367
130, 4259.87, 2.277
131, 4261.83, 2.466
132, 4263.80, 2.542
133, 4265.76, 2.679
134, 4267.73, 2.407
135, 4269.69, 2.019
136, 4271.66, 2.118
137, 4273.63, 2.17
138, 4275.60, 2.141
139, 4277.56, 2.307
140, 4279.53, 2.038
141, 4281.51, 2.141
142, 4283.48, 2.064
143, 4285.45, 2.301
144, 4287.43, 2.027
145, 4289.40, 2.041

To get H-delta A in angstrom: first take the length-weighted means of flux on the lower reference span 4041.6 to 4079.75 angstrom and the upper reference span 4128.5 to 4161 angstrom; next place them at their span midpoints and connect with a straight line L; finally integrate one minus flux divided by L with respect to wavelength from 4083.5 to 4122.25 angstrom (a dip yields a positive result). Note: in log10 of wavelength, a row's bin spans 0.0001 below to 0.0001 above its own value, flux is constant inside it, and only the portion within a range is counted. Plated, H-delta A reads -0.9 angstrom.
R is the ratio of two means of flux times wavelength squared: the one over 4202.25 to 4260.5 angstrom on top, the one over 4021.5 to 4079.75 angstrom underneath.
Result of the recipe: 1.2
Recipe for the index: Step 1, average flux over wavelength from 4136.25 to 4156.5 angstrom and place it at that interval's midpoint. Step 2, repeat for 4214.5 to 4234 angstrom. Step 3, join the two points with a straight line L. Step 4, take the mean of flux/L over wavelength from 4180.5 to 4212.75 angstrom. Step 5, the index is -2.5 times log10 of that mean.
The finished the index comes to 0.08 mag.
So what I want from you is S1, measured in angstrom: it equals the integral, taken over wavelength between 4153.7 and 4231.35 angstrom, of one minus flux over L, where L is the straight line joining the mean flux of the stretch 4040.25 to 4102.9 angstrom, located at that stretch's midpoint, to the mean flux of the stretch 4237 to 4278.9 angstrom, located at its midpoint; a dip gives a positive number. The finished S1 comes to 3.9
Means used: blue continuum 2.03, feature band 2.06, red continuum 2.24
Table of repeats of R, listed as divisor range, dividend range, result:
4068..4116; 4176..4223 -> 1.07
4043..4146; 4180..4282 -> 1.13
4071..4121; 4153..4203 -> 1.03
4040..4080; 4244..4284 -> 1.25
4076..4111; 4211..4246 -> 1.12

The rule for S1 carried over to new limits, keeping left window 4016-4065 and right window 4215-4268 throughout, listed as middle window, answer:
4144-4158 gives 1.04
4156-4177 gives 0.80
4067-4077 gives 0.90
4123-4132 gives 0.57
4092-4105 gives 1.56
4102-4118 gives 0.00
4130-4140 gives 0.25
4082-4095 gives -0.67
